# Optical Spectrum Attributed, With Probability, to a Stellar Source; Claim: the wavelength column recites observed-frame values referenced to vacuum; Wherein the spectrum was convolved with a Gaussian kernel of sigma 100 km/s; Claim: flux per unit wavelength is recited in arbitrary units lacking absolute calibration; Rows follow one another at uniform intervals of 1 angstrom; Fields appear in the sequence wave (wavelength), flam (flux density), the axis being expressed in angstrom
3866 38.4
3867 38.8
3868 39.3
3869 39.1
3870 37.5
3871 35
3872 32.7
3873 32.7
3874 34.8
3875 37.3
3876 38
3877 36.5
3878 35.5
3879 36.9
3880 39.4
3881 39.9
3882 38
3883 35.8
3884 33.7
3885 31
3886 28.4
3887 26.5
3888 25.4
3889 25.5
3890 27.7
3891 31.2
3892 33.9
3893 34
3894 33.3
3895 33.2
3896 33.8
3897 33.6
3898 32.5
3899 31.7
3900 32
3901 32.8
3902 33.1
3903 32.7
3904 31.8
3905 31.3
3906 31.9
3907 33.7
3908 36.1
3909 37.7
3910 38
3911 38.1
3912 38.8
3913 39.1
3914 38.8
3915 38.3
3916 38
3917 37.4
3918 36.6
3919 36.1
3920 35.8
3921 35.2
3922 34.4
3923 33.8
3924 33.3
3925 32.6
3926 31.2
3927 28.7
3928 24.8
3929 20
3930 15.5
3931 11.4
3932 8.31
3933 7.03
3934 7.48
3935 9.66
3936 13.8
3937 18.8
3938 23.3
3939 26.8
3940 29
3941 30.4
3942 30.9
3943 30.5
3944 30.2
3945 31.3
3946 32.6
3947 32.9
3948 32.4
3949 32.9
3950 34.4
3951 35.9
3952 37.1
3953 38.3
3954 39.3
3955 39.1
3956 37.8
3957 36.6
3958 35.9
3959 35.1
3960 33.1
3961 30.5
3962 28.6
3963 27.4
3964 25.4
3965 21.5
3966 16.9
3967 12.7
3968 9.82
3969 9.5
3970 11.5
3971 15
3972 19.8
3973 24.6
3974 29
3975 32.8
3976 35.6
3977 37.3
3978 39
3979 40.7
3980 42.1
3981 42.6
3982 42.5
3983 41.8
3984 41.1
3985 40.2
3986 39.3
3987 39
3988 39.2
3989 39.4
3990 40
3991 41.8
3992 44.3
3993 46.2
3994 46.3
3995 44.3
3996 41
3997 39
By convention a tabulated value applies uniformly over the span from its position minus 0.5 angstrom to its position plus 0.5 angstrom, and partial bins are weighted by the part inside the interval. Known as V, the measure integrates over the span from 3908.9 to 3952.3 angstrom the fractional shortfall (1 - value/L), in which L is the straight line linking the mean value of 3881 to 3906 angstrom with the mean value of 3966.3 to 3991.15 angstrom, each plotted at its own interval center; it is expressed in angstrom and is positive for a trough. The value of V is 3.8 angstrom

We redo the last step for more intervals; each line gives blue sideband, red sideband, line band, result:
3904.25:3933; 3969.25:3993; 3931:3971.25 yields 9.28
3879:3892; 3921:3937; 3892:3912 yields -4.33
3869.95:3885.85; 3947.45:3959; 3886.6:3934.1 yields 6.64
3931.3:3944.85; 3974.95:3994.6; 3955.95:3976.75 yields 4.61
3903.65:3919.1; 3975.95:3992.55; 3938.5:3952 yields 2.31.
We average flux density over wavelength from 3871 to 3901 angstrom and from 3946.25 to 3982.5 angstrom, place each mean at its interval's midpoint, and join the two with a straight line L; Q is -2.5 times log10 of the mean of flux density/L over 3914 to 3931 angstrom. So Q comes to 0.01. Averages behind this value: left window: 33.3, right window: 30.4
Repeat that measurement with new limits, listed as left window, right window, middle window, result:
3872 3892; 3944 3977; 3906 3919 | -0.18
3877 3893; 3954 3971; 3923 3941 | 0.35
